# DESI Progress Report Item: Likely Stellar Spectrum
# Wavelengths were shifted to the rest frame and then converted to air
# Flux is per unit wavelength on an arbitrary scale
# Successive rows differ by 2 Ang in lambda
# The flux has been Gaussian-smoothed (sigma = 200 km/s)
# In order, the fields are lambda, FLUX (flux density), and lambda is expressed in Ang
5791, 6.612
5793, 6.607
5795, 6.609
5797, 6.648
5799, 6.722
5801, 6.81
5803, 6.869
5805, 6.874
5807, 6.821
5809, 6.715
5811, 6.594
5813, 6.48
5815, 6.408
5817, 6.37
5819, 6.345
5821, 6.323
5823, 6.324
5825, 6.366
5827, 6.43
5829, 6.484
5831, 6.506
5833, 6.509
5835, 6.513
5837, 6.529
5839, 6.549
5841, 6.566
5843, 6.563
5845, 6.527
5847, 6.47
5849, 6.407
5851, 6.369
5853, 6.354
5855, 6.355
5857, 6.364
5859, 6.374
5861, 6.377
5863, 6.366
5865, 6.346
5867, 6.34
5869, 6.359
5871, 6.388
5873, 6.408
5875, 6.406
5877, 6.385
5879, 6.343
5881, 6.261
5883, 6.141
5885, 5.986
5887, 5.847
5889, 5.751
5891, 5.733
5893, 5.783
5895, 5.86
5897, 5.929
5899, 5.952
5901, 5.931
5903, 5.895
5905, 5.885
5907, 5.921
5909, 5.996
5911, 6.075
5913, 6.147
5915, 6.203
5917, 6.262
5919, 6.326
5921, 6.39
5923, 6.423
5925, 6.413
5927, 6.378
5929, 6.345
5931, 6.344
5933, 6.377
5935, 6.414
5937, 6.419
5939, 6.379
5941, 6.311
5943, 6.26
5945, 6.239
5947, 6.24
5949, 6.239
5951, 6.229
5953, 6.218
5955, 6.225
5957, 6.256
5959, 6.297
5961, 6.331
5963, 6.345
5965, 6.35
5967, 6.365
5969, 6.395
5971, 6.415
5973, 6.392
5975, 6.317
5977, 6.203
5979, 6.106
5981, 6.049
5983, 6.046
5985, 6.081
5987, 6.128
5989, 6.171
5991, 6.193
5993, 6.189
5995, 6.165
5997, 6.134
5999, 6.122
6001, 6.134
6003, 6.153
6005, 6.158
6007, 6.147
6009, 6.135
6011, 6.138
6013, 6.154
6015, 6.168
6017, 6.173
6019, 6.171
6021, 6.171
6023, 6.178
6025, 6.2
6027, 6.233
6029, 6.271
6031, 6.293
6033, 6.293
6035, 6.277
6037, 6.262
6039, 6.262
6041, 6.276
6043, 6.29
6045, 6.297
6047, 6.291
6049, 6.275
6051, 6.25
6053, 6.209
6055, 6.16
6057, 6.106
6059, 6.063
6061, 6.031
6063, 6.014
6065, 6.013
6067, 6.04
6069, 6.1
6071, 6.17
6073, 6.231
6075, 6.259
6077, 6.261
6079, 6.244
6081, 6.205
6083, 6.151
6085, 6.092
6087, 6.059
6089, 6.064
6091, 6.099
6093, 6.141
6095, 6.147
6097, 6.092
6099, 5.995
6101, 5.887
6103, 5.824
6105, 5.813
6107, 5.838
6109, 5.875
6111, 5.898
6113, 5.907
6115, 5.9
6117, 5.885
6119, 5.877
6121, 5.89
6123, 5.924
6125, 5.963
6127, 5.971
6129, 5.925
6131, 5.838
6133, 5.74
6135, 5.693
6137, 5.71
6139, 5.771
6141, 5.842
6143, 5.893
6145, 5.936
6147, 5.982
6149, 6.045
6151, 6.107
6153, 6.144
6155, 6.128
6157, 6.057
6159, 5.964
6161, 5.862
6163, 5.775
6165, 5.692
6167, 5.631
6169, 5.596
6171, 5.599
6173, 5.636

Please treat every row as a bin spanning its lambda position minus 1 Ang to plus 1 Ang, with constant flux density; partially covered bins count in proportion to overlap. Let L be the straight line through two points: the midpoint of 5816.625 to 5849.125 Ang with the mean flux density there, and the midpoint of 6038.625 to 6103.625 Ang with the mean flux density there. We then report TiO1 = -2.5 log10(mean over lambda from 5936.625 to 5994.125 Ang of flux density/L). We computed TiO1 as 0.01 mag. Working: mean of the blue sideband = 6.46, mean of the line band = 6.25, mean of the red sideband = 6.14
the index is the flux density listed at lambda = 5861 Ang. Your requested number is 6.377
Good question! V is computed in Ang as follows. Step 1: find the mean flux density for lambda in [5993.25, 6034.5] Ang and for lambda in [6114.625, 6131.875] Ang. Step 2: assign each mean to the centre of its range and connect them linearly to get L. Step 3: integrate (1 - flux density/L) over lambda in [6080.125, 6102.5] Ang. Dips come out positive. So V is -0.34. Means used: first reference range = 6.18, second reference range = 5.91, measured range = 6.08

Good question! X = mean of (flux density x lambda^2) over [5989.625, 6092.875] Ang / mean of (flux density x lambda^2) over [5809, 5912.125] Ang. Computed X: 1.05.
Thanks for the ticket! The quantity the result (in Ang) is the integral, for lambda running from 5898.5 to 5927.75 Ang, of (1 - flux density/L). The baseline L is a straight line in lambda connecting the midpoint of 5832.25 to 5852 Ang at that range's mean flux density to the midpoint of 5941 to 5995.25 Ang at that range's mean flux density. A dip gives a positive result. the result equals 0.9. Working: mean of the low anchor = 6.5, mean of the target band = 6.15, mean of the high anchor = 6.24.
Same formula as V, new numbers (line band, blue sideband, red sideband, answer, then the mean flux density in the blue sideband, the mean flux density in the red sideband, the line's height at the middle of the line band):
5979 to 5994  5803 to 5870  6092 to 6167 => 0.15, 6.47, 5.91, 6.18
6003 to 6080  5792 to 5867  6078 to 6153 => -1.18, 6.51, 5.95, 6.1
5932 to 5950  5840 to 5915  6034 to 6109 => -0.43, 6.19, 6.13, 6.17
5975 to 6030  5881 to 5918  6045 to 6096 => -0.72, 5.97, 6.15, 6.08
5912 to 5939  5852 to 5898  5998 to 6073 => -0.67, 6.19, 6.18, 6.19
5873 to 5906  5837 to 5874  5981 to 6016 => 1.74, 6.42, 6.14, 6.35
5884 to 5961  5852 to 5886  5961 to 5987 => 1.61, 6.33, 6.25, 6.29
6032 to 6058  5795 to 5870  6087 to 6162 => -0.68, 6.5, 5.94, 6.09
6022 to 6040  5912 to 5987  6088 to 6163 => -0.38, 6.29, 5.93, 6.12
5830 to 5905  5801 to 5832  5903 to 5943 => 1.69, 6.54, 6.25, 6.4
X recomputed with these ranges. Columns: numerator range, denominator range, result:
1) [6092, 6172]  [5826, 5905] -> 1.03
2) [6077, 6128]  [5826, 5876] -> 1.01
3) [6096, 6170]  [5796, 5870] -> 1.00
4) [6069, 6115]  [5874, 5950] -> 1.04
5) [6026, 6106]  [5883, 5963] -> 1.05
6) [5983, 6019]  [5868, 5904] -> 1.05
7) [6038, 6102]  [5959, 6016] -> 1.02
